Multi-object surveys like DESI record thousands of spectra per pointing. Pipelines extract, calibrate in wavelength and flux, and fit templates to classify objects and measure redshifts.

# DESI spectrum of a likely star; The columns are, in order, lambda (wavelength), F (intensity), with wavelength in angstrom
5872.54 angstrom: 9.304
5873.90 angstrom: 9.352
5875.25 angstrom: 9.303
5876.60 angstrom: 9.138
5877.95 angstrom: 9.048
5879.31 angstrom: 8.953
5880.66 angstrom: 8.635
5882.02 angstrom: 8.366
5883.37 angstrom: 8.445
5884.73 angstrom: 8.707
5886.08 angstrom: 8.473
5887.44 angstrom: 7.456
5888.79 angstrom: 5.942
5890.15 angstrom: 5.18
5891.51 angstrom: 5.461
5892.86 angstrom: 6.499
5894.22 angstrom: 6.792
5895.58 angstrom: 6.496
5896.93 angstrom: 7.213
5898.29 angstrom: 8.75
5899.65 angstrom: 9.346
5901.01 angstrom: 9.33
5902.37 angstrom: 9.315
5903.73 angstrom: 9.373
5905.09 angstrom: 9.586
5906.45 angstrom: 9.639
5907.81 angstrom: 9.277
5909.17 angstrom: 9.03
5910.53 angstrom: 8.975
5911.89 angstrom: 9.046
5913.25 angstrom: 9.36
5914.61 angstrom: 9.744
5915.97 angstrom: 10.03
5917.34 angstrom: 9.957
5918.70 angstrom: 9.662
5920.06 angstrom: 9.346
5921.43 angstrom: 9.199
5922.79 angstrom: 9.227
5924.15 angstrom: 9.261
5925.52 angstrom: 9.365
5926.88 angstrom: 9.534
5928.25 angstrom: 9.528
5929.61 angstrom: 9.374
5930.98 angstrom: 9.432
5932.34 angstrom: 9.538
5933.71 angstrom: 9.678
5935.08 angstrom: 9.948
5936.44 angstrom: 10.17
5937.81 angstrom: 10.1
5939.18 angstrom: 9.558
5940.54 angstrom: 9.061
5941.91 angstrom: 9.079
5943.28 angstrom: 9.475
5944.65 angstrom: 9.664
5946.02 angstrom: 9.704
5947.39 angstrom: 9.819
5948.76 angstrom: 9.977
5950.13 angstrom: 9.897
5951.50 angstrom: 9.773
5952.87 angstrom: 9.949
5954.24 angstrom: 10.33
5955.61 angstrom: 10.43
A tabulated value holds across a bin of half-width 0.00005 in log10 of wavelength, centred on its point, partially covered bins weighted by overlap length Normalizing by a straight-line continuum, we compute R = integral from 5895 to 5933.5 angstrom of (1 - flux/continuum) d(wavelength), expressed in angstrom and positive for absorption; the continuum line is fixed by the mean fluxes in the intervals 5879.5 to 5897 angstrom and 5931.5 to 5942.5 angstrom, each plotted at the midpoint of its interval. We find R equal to -3.2 angstrom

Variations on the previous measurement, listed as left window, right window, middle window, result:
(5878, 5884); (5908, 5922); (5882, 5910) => 3.03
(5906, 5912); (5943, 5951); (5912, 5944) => -0.21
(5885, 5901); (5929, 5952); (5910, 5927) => -1.86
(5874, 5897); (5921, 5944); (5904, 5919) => -1.33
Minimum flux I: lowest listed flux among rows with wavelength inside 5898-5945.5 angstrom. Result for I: 8.75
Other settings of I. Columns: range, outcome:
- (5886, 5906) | 5.18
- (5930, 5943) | 9.061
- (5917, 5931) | 9.199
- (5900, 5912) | 8.975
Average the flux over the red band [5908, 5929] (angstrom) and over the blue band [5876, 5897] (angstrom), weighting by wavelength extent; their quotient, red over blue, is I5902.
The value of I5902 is 1.2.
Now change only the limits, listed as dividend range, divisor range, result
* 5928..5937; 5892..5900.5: 1.29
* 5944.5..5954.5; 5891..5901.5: 1.32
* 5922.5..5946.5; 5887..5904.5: 1.27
